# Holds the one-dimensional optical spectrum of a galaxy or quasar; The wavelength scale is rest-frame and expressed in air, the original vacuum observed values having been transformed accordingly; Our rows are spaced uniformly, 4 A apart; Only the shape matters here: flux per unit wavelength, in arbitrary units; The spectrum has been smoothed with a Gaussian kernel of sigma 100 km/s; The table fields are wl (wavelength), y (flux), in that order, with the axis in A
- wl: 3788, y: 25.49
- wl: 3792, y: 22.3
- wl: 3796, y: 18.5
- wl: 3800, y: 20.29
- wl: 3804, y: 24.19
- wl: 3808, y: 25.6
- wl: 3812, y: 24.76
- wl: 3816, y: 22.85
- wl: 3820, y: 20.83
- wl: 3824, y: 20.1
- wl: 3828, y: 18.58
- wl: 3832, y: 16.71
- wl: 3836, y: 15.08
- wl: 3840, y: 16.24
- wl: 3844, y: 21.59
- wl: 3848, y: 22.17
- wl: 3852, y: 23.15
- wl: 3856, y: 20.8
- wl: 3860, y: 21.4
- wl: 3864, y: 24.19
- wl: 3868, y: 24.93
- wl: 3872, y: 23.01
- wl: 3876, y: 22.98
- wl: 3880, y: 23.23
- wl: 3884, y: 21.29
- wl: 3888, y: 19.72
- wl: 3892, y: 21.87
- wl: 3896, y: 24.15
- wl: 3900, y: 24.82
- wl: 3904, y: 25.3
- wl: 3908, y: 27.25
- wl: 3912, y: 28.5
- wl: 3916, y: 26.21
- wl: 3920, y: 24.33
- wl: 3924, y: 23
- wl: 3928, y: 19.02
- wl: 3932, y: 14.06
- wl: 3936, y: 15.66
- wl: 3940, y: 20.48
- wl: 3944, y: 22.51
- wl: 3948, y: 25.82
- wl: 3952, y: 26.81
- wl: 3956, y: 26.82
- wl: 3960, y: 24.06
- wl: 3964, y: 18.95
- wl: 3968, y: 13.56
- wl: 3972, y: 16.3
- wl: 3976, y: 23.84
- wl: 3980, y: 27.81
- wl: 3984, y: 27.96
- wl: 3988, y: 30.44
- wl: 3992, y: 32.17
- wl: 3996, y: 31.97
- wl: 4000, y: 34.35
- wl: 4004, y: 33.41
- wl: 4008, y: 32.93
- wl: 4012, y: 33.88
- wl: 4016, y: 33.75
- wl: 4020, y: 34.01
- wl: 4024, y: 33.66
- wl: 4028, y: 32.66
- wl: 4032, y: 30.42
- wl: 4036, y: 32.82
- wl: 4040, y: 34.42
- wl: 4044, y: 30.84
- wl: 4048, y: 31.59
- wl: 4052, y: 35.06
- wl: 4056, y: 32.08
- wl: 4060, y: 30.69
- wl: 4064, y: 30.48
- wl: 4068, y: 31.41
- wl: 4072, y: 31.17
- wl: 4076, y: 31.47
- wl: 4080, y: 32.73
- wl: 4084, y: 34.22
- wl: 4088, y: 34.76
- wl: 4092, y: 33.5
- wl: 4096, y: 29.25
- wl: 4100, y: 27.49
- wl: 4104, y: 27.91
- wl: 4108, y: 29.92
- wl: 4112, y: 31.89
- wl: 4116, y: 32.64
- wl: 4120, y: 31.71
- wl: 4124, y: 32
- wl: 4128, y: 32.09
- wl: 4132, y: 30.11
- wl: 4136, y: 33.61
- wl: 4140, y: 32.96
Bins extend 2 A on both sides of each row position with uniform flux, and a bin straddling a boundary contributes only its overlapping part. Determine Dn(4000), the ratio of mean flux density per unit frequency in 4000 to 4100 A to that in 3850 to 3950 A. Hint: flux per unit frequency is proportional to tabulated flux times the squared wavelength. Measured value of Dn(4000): 1.54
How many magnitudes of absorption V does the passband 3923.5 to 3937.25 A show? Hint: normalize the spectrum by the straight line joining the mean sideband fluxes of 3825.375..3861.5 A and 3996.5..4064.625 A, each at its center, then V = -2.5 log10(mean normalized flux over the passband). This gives 0.41 mag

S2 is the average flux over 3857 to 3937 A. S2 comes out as 22.8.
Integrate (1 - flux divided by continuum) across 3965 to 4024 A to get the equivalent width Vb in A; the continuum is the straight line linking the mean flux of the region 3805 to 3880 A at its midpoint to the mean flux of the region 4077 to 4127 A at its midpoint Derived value -3.3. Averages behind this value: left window 21.5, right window 31.5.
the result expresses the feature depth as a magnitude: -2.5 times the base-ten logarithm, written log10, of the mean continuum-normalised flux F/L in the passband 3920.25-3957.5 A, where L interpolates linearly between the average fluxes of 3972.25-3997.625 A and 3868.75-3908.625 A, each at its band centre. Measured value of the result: 0.19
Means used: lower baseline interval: 23.3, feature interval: 21.6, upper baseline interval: 28.1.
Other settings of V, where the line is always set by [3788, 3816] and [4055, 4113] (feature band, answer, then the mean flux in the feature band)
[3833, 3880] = 0.15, 21.4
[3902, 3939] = 0.17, 22.5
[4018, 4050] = -0.10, 32.6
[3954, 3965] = 0.16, 23.7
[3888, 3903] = 0.11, 23.2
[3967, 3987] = 0.23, 22.7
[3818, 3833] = 0.22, 19.2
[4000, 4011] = -0.16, 33.4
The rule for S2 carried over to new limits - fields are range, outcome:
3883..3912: 23.9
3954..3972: 20.3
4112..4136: 31.9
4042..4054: 32.5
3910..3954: 22.4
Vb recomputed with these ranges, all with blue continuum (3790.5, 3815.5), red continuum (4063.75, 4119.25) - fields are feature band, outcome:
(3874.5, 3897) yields 2.72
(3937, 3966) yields 4.03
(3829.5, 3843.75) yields 4.14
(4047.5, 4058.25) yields -1.01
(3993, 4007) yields -2.22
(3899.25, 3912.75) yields -0.35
